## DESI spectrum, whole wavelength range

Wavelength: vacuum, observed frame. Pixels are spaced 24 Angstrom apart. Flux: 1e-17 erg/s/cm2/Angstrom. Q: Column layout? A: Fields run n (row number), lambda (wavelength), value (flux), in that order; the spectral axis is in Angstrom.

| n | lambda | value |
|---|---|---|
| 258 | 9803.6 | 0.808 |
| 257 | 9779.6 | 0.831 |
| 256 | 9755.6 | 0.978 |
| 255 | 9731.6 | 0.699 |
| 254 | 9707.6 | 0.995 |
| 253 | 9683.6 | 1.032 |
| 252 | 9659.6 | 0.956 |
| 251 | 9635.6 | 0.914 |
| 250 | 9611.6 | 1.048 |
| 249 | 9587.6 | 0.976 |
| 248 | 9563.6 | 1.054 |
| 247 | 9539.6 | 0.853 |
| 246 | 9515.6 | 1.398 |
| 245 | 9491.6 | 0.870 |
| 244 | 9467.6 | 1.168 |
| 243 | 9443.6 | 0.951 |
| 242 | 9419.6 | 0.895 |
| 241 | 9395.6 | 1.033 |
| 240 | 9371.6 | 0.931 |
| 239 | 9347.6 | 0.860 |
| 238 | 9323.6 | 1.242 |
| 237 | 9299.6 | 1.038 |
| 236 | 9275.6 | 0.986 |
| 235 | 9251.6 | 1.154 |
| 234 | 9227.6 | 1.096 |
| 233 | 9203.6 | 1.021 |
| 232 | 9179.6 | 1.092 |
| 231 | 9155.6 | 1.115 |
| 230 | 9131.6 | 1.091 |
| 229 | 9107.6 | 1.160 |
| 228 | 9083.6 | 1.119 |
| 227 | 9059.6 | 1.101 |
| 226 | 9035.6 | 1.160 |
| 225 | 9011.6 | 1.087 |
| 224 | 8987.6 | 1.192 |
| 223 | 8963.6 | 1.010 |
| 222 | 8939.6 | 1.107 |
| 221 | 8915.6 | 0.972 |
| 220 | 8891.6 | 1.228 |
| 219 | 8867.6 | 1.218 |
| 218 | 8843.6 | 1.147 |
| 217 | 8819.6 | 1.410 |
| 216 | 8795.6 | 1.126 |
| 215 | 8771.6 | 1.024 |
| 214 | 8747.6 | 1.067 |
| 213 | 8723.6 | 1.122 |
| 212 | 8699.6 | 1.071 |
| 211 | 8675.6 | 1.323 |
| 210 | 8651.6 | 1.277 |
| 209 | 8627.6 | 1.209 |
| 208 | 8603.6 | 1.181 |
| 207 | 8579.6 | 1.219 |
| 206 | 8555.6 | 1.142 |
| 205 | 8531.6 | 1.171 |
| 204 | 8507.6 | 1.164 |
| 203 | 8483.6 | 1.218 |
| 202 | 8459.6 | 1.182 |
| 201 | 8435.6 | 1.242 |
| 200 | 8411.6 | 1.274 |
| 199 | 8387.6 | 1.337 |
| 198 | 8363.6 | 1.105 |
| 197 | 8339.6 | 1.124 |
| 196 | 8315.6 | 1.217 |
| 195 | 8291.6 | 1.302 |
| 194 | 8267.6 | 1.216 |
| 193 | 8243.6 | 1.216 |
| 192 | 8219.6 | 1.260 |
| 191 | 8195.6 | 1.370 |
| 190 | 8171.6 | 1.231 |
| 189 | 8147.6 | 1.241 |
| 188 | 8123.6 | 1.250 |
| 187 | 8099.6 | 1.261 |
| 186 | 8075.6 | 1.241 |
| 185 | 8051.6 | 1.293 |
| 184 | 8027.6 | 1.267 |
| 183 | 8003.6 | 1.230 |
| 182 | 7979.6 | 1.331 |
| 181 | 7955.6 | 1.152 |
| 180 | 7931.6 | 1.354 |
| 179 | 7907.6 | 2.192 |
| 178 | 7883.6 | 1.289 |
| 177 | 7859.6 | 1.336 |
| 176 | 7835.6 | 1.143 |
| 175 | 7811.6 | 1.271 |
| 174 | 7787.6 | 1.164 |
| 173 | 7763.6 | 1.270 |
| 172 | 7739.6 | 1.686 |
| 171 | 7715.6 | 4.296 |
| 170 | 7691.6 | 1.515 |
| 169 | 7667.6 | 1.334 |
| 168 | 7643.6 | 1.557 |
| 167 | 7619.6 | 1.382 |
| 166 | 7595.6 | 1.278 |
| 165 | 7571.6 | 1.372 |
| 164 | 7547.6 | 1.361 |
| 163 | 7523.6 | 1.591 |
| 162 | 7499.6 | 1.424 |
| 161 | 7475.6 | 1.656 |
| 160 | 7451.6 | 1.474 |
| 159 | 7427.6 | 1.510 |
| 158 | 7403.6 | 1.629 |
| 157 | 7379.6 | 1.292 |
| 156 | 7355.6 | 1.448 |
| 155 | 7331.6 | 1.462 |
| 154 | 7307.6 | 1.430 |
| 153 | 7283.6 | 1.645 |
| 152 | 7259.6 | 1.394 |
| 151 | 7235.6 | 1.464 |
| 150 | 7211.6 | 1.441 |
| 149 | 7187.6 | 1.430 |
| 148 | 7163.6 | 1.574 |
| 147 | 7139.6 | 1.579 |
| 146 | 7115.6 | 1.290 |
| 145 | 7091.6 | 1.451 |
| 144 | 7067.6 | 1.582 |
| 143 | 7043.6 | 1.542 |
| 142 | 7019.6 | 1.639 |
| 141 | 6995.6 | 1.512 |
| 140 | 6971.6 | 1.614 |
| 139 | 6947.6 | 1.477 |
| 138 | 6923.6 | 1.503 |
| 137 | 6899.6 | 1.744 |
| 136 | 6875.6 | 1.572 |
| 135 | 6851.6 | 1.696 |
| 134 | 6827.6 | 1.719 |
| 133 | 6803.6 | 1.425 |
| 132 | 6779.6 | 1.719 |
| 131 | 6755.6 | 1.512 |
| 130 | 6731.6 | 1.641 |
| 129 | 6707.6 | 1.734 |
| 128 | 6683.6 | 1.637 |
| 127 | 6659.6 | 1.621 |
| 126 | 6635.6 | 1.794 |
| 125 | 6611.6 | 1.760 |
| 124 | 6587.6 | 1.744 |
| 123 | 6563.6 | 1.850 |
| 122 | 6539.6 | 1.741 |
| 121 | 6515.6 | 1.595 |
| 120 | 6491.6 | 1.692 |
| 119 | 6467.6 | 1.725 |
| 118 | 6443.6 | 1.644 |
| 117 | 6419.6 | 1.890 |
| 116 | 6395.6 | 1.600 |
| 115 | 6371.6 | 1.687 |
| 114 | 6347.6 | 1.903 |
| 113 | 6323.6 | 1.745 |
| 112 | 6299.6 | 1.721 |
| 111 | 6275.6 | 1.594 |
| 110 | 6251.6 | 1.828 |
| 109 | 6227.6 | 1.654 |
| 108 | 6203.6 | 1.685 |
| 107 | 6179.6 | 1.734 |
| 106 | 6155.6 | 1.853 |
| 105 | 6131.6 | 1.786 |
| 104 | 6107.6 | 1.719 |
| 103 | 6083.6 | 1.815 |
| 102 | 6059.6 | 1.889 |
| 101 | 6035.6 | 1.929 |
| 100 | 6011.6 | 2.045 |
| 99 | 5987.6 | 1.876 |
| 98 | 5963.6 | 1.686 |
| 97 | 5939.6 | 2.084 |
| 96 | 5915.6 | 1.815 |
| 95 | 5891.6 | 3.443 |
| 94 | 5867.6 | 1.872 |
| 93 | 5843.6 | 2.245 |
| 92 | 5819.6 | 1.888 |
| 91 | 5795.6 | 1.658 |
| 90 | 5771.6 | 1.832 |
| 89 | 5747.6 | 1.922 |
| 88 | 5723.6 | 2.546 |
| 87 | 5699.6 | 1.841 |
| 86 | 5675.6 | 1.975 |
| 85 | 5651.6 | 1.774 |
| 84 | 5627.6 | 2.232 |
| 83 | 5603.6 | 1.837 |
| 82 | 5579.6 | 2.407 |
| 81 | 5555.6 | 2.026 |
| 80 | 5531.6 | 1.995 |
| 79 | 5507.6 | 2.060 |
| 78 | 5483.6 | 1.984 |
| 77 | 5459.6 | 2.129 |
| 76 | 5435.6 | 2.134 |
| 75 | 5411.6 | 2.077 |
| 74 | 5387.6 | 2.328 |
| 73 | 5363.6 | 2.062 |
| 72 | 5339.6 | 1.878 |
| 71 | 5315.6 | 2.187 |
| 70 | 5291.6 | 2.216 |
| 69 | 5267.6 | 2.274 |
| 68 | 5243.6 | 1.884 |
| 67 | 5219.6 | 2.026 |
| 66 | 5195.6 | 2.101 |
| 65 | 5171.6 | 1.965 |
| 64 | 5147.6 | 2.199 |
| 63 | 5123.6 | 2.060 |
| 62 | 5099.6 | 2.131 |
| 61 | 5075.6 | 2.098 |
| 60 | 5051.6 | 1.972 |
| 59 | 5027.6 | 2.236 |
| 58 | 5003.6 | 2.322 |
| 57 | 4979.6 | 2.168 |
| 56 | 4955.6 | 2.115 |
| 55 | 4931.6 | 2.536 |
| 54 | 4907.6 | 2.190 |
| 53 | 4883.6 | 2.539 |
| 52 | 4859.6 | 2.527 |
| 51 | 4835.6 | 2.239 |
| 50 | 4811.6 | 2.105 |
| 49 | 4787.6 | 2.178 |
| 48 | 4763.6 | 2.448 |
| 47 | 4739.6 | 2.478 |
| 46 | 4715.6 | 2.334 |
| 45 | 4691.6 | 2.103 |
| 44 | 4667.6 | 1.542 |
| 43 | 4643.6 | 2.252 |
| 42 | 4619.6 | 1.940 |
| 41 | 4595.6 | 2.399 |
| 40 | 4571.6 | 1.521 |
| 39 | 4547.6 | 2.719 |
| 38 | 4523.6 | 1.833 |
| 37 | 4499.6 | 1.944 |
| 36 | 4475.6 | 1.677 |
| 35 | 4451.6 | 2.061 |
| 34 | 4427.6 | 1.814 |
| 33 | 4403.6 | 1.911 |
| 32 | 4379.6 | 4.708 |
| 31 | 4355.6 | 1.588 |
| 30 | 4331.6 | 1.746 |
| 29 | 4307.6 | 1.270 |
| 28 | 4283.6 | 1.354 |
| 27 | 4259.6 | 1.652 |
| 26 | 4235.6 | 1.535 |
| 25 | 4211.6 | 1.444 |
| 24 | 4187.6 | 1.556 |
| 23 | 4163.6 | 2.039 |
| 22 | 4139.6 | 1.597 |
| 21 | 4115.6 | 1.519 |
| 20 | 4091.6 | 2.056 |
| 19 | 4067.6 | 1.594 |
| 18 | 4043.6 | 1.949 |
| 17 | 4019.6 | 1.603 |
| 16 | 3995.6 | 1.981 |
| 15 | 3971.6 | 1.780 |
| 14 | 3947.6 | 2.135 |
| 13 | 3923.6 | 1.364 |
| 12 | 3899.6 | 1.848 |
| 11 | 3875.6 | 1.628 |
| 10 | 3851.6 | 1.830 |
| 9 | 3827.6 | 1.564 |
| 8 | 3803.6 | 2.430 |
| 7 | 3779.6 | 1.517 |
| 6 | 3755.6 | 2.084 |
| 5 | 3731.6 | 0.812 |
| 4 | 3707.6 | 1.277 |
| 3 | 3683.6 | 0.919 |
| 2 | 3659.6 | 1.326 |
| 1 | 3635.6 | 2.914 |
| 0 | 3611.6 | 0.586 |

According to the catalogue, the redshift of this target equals 0.18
